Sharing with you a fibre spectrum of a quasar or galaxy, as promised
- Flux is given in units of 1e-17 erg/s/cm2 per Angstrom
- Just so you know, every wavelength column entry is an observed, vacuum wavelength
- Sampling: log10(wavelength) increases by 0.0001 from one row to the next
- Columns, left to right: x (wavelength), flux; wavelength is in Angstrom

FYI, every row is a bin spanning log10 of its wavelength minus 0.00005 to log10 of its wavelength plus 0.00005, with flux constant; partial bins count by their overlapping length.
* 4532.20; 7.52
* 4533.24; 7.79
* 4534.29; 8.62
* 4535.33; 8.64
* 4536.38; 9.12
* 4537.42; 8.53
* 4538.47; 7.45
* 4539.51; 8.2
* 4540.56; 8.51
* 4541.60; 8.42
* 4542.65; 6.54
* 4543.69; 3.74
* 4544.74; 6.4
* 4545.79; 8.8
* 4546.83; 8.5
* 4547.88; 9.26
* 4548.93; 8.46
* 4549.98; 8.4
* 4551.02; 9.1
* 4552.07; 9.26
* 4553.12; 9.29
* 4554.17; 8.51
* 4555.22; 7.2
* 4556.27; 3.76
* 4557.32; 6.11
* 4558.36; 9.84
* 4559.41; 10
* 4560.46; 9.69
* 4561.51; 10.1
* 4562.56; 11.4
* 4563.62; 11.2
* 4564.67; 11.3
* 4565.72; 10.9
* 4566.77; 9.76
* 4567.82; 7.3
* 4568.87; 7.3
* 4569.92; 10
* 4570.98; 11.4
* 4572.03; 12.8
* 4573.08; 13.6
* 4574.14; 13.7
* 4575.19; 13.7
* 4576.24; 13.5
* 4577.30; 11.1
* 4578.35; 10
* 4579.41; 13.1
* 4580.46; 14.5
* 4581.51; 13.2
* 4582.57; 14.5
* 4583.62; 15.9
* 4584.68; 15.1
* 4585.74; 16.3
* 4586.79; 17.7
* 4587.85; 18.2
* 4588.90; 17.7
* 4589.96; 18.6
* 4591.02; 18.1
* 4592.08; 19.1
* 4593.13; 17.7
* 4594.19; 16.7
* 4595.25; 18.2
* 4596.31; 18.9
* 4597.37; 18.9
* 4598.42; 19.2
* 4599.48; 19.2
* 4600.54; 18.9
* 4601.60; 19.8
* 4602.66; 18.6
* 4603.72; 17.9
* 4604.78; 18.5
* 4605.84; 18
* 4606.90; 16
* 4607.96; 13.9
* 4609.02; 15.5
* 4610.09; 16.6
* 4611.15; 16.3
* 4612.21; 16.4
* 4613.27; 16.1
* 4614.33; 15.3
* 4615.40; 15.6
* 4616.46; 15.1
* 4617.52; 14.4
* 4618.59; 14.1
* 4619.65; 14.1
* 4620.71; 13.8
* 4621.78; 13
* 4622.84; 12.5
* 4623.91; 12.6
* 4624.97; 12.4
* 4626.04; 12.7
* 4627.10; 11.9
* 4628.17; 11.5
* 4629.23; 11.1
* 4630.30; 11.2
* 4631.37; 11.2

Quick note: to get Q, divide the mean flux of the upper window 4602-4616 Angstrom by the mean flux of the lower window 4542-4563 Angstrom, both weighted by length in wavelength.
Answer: 2.01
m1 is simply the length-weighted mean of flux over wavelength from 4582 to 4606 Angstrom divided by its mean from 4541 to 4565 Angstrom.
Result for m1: 2.11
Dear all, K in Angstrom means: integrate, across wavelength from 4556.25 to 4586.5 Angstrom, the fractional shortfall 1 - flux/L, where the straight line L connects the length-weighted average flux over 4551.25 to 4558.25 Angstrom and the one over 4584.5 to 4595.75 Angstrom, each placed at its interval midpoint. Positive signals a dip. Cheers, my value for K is 1.7 Angstrom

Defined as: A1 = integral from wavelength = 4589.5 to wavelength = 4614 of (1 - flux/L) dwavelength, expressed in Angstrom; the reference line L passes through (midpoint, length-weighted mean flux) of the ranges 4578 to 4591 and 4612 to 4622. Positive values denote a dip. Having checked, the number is -4.1 Angstrom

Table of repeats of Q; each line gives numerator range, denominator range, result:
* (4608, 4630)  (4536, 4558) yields 1.80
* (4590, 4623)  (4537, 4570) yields 1.96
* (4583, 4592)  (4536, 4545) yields 2.32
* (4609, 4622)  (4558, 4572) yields 1.50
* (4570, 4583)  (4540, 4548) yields 1.72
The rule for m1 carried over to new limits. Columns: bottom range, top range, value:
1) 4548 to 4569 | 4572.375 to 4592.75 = 1.69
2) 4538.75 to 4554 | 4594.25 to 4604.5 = 2.32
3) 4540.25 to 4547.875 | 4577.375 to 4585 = 1.84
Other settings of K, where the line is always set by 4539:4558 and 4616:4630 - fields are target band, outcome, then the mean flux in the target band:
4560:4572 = -1.6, 10.1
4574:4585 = -3.9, 13.4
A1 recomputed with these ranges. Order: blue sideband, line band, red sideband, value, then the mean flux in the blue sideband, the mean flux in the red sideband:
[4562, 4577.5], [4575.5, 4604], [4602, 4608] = -3.5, 11.3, 17.5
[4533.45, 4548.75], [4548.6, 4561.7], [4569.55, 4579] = 1.8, 7.92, 12.2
